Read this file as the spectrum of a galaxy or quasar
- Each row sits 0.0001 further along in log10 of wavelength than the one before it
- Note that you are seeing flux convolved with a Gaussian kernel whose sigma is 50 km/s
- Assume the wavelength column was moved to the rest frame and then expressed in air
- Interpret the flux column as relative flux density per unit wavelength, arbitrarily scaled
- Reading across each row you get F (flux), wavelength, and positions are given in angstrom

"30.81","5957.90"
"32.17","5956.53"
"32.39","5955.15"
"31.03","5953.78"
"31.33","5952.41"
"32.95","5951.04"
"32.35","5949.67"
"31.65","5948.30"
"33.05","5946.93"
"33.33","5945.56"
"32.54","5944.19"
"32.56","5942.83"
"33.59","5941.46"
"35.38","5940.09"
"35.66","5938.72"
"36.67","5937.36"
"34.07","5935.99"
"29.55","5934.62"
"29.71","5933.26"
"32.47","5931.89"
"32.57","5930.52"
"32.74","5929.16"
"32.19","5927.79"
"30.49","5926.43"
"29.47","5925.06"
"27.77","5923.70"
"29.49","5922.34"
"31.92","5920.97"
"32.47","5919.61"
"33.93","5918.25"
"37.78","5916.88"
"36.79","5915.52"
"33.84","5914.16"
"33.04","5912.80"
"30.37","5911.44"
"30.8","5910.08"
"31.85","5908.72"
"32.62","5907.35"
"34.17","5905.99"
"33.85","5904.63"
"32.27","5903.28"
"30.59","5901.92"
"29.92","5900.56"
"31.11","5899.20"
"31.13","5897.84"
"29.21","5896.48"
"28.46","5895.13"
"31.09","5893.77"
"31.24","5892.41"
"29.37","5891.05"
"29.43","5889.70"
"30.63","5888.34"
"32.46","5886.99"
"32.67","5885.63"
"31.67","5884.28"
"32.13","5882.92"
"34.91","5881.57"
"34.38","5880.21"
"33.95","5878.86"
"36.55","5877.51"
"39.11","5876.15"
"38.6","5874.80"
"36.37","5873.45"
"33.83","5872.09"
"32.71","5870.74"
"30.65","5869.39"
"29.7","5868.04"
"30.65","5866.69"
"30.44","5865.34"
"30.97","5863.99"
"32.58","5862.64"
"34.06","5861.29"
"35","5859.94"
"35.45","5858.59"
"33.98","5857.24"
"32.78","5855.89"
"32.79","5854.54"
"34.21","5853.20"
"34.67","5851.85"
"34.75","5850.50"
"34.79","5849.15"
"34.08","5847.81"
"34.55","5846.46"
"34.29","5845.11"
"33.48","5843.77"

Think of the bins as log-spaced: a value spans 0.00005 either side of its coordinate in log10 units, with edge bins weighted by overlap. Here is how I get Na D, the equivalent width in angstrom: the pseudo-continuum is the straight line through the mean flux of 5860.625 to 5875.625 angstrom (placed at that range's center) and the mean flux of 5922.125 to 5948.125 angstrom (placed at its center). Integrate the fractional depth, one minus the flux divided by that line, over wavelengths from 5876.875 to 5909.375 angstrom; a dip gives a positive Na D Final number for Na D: 0.76 angstrom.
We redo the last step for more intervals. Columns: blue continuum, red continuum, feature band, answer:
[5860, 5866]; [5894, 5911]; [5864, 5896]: -0.71 angstrom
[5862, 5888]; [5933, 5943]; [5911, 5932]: 0.74 angstrom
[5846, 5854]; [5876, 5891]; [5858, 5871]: 0.65 angstrom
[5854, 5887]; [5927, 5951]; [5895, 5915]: 0.94 angstrom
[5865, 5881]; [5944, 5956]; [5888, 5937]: 2.12 angstrom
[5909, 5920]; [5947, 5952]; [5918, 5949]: 0.58 angstrom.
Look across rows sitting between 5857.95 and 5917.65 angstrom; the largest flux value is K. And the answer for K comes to 39.11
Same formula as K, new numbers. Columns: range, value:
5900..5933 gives 37.78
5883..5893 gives 32.67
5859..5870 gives 35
